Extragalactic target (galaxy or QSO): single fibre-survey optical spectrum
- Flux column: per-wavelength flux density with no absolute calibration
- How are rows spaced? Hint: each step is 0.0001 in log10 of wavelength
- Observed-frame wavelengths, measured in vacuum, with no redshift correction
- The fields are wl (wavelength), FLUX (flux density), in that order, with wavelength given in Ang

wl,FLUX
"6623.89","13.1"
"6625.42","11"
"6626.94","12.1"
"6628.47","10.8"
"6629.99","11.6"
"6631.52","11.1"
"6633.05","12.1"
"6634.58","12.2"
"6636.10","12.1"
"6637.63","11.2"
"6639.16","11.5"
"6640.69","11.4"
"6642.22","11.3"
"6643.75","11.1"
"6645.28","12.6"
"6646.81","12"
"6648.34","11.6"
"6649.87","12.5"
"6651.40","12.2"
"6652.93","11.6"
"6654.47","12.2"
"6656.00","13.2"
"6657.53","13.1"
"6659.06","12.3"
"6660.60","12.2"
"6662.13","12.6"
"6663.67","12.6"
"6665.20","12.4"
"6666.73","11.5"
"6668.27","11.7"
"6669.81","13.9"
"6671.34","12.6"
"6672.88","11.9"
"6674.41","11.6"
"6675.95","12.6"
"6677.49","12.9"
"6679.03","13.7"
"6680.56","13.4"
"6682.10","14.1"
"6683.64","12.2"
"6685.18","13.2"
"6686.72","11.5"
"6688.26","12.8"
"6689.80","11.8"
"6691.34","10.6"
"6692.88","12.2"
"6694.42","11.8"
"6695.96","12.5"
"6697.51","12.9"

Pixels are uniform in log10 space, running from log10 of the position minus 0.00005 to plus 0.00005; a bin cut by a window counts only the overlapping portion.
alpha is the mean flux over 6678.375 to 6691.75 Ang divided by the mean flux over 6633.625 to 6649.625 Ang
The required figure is 1.1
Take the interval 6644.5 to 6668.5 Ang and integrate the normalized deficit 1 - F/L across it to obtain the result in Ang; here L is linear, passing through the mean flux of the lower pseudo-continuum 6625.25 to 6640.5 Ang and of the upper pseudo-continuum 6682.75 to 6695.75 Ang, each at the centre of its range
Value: -1.0 Ang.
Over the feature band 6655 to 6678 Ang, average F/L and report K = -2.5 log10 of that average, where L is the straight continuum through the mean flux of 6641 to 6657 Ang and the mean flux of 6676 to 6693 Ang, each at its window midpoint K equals -0.014 mag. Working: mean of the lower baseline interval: 12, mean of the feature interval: 12.5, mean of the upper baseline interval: 12.6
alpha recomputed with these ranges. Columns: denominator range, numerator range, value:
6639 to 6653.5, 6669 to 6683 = 1.10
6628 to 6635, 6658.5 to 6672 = 1.07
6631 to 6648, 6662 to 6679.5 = 1.07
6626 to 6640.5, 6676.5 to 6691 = 1.10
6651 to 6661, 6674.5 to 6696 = 1.01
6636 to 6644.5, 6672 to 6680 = 1.10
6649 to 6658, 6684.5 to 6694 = 0.96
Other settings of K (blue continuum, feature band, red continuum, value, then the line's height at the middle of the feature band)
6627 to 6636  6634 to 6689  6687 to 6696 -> -0.05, 11.8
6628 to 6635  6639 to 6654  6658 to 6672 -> 0.01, 12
